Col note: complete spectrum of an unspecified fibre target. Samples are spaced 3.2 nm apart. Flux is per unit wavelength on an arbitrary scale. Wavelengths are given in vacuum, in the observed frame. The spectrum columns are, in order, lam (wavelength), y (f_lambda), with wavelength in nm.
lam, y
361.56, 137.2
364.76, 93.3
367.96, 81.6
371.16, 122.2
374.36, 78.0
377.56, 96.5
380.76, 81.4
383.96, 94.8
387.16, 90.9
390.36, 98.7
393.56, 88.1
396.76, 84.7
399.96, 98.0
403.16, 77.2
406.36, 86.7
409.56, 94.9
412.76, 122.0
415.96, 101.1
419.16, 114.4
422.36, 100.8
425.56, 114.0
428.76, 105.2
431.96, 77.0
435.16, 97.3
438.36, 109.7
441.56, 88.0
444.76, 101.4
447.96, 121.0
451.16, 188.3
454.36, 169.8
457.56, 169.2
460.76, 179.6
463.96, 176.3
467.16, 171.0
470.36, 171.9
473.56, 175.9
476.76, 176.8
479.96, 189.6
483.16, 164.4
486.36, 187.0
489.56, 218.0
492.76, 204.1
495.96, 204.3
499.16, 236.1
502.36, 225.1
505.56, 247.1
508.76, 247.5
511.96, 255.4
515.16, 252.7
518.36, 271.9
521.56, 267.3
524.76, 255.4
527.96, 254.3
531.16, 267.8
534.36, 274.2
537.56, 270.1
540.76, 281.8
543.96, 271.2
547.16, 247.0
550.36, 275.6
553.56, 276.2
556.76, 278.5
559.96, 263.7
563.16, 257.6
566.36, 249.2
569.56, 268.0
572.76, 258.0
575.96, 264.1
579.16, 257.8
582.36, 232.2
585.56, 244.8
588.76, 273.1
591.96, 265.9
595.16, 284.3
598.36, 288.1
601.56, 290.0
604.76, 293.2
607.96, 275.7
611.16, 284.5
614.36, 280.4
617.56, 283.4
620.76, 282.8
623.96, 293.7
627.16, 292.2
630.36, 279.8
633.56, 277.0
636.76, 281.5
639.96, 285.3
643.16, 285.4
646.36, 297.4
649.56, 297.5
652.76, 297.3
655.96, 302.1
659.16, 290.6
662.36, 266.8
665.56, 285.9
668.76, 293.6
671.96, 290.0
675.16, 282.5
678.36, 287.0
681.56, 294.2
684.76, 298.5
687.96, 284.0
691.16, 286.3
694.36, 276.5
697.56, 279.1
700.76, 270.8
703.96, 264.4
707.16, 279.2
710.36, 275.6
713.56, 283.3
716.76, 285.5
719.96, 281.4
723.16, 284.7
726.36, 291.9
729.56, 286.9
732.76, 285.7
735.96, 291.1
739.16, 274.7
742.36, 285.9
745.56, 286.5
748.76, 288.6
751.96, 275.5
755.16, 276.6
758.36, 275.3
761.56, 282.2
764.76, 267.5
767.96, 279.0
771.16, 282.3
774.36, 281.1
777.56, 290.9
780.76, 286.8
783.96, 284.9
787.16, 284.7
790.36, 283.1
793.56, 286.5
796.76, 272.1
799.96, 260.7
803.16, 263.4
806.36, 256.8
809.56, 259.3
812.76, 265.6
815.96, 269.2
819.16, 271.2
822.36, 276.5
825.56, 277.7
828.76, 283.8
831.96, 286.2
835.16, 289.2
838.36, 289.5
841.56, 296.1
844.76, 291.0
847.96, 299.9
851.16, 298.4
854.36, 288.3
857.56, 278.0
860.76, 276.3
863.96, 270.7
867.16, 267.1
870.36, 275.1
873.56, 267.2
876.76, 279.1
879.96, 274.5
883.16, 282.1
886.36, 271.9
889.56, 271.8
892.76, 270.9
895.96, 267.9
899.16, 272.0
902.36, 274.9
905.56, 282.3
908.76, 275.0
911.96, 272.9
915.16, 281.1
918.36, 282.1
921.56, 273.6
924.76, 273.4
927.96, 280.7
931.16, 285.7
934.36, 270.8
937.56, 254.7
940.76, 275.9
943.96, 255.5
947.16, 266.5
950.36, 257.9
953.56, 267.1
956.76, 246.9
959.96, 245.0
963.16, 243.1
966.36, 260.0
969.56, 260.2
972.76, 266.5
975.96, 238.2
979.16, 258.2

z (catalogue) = 0.125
